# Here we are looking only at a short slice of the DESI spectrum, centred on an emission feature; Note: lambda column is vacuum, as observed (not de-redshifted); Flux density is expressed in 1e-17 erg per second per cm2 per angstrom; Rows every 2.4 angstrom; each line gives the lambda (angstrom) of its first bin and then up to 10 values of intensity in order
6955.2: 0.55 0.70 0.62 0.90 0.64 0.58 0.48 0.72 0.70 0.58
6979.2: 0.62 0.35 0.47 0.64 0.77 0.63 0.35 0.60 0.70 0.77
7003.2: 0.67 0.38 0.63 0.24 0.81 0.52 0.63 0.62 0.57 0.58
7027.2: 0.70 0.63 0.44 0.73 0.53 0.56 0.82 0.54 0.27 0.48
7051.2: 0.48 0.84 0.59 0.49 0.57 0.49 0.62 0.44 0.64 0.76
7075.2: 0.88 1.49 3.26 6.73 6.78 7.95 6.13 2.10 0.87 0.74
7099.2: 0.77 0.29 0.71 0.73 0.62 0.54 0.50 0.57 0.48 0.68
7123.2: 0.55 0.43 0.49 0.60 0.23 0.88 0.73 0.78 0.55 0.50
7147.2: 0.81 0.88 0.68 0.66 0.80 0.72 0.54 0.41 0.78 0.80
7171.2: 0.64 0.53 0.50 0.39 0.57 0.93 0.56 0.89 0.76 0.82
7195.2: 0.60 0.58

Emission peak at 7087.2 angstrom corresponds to [O II] 3727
